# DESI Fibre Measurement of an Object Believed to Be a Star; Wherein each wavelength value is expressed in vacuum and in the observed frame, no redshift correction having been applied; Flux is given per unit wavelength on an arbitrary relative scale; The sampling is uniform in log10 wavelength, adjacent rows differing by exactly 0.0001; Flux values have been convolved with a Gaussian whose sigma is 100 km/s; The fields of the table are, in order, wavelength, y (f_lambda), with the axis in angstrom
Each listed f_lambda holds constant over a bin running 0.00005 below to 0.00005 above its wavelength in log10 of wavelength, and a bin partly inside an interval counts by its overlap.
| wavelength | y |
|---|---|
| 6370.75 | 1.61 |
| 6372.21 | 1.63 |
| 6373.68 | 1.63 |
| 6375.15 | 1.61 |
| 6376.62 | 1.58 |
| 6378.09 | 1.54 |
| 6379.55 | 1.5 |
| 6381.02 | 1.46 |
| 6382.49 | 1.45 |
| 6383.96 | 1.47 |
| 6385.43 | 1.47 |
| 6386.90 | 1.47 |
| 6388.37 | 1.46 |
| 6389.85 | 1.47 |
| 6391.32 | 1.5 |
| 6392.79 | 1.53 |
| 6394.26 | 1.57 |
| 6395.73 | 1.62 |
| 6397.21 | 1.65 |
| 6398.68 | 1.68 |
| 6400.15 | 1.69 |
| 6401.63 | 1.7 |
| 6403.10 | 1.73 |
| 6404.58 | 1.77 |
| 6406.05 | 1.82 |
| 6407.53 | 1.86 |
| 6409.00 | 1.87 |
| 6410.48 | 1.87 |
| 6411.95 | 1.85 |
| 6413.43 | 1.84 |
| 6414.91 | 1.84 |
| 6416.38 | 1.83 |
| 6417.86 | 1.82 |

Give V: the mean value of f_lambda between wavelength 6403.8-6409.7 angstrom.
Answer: 1.83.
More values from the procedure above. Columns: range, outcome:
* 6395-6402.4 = 1.67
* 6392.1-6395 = 1.55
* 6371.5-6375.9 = 1.62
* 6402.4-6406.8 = 1.77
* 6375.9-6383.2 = 1.51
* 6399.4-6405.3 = 1.72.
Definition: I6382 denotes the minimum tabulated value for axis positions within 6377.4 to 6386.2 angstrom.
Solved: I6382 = 1.45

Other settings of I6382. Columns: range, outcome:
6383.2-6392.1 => 1.46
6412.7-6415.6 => 1.84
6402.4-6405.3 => 1.73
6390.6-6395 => 1.5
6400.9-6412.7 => 1.7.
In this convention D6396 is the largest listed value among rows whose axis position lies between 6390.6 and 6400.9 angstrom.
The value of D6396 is 1.69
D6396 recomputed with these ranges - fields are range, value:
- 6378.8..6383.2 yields 1.5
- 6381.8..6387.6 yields 1.47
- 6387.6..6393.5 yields 1.53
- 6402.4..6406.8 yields 1.82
